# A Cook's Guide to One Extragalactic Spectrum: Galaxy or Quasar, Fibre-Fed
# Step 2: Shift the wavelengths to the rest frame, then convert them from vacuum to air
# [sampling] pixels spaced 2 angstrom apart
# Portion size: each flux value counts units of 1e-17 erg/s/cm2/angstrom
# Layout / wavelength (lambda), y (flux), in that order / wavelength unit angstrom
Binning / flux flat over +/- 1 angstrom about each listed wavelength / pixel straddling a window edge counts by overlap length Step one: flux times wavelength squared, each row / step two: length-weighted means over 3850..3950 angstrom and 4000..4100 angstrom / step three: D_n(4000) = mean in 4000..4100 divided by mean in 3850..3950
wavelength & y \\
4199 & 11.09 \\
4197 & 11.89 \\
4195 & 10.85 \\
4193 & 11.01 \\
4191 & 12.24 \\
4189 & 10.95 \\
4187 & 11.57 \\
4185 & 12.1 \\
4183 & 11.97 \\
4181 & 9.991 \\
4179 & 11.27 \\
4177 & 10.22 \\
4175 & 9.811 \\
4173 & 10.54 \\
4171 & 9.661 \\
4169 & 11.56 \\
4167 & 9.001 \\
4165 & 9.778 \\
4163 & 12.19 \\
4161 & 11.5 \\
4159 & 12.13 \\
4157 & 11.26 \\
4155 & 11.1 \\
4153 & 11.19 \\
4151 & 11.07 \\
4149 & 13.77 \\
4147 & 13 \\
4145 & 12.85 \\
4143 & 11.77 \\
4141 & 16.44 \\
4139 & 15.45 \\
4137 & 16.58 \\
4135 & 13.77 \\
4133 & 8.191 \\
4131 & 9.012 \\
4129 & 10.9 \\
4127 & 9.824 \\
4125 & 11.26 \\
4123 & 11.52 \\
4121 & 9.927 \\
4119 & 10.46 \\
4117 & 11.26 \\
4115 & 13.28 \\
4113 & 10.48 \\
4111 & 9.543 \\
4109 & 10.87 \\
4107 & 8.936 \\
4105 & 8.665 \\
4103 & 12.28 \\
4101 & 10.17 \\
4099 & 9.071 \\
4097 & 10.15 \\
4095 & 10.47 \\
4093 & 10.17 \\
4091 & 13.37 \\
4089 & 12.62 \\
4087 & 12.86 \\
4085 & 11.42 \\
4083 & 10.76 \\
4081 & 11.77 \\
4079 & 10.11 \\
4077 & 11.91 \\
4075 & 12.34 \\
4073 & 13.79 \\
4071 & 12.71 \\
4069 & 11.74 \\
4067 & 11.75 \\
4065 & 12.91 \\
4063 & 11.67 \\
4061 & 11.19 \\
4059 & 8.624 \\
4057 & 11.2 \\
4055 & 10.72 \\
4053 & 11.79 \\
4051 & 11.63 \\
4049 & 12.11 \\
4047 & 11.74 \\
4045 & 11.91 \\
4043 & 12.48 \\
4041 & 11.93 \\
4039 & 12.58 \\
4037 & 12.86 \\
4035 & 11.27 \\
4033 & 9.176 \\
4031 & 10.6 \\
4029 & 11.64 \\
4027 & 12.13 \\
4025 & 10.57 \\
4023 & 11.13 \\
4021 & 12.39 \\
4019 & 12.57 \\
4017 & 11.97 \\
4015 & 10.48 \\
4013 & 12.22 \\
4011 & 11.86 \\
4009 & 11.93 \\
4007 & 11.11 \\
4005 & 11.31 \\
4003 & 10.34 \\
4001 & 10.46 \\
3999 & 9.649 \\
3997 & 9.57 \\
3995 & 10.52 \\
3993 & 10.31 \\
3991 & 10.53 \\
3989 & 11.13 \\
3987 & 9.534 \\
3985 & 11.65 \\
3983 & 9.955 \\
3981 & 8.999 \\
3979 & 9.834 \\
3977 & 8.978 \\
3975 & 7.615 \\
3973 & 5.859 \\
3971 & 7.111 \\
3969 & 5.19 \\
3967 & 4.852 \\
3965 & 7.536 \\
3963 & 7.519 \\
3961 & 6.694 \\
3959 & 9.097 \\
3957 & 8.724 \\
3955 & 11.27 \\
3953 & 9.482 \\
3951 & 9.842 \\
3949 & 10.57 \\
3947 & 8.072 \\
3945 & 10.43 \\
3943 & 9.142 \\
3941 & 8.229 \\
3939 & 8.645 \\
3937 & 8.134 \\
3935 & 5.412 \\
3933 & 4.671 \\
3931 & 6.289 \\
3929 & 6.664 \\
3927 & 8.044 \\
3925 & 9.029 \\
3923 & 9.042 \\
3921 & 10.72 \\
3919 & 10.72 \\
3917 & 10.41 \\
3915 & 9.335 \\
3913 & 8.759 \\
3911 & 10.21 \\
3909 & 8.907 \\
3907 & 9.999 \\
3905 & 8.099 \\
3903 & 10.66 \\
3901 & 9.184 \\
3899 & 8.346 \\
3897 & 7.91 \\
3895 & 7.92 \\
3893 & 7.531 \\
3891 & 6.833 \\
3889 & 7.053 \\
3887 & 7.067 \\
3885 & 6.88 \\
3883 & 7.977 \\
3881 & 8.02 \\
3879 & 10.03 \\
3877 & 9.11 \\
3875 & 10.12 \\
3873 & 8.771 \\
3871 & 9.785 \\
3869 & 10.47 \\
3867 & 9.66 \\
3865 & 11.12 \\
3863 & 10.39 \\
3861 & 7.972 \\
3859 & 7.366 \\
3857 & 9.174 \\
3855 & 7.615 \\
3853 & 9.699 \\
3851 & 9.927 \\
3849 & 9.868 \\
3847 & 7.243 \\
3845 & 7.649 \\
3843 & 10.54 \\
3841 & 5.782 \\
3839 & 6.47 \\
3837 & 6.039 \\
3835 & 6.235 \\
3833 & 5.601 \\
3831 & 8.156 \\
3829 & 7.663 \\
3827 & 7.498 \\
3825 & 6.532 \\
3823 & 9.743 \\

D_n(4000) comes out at 1.42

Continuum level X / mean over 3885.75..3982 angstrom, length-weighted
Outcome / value 8.34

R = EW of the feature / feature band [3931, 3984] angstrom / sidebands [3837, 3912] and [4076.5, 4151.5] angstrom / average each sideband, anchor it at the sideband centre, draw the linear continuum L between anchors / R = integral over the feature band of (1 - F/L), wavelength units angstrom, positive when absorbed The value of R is 8.3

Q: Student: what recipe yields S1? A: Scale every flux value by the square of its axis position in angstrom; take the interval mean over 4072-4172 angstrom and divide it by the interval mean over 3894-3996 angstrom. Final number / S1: 1.43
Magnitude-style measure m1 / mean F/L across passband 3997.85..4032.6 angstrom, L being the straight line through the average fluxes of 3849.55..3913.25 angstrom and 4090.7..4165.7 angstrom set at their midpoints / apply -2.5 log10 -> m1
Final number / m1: -0.11 mag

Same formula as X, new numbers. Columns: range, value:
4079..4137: 10.9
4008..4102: 11.5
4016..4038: 11.5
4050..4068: 11.3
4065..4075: 12.5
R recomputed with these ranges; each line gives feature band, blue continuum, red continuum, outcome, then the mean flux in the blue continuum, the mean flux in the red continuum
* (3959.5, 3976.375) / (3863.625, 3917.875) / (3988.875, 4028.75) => 6.0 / 8.9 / 11.1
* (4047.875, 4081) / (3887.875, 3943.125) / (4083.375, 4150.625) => -2.9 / 8.41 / 11.5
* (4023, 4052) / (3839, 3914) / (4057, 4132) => -3.2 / 8.72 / 11.1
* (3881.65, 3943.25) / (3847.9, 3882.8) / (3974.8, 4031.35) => 9.5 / 9.32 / 10.8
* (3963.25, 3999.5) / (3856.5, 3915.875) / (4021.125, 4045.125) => 6.2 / 8.82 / 11.5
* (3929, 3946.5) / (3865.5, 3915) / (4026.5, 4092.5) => 3.7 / 8.76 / 11.7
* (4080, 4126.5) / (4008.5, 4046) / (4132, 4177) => 3.5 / 11.7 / 11.9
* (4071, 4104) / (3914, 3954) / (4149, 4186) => -4.3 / 8.64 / 11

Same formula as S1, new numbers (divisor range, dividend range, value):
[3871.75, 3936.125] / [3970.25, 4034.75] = 1.30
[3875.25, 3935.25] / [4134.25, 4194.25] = 1.60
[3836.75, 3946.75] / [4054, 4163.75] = 1.50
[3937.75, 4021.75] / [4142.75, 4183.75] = 1.28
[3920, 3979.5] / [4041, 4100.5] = 1.52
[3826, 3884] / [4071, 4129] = 1.47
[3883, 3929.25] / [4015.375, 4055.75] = 1.43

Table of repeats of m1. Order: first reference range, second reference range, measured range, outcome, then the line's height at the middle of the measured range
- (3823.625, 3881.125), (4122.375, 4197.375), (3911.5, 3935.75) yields 0.10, 9.17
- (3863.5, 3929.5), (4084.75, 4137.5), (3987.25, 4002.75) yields -0.04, 9.86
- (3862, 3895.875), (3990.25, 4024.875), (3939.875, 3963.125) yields 0.10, 10.1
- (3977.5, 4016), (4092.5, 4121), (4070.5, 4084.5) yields -0.14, 10.4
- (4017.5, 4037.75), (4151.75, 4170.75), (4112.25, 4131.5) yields 0.03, 11.1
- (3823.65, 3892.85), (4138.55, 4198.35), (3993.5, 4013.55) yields -0.11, 9.8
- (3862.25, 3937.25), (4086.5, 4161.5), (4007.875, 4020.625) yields -0.17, 10.1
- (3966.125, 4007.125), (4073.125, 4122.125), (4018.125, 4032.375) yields -0.17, 9.85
